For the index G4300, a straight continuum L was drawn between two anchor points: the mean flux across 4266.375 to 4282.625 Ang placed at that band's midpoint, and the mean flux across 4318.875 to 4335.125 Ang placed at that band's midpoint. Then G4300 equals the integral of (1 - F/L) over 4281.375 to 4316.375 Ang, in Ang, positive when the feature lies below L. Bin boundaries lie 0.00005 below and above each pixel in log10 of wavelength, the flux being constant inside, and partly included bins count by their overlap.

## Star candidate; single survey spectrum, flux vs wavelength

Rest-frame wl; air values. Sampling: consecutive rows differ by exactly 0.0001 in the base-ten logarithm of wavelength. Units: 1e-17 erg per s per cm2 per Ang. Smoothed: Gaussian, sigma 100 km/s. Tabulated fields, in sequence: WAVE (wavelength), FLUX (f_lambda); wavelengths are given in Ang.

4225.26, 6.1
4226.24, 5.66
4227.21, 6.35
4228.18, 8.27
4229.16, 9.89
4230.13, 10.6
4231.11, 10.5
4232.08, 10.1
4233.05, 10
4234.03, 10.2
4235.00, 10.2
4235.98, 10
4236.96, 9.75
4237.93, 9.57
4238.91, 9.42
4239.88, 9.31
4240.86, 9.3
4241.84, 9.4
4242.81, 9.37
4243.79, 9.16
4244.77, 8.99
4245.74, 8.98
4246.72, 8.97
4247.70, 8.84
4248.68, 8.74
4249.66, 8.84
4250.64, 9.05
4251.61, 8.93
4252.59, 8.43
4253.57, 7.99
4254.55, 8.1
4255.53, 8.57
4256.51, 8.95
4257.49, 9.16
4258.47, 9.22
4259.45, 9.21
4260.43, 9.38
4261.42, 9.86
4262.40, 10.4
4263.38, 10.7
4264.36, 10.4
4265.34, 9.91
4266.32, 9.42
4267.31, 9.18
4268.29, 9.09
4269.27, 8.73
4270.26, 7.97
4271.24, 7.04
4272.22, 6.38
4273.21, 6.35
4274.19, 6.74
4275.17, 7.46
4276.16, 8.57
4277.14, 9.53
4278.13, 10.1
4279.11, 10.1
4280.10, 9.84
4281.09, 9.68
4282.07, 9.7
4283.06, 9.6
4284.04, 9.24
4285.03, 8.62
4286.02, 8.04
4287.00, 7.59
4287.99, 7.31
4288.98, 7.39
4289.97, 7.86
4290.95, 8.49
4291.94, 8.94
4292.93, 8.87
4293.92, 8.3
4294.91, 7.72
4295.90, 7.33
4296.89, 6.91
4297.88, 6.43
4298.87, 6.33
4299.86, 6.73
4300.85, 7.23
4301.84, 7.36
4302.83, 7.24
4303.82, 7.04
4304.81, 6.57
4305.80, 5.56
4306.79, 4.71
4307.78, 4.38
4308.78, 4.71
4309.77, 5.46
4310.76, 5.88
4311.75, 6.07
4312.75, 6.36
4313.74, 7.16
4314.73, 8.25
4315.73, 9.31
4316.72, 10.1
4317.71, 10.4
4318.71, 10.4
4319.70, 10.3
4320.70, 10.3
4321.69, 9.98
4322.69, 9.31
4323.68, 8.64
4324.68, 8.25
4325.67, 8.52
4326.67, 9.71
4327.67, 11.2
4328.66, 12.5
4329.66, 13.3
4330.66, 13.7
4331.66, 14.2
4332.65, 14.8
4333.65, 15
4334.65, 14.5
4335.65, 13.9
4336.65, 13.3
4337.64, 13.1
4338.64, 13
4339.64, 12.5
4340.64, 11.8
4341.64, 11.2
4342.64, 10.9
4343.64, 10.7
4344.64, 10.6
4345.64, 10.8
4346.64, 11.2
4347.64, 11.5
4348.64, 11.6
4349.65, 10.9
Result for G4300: 9.0 Ang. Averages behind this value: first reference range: 8.55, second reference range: 11.5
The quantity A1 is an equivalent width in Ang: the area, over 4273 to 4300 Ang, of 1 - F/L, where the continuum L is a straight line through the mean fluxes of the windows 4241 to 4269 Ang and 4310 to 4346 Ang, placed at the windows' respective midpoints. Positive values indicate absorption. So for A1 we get 4.44 Ang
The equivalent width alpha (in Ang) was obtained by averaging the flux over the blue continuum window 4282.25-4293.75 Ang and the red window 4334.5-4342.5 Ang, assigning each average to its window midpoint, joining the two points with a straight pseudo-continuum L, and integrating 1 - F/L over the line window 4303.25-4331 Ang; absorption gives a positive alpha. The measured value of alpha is 6.5 Ang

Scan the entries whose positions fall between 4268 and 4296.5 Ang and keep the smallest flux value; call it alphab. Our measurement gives 6.35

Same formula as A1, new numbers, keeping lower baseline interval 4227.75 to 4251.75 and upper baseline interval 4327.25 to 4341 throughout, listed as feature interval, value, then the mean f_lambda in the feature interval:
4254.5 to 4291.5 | 6.9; 8.79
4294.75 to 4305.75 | 4.6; 6.91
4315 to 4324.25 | 2.1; 9.8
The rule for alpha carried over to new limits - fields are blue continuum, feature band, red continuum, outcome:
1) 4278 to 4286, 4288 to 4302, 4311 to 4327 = 2.6 Ang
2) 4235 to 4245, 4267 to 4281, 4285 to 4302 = -0.2 Ang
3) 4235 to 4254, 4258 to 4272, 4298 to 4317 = -1.6 Ang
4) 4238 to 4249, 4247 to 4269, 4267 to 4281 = -1.0 Ang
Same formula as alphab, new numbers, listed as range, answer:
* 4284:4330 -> 4.38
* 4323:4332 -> 8.25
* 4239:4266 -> 7.99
